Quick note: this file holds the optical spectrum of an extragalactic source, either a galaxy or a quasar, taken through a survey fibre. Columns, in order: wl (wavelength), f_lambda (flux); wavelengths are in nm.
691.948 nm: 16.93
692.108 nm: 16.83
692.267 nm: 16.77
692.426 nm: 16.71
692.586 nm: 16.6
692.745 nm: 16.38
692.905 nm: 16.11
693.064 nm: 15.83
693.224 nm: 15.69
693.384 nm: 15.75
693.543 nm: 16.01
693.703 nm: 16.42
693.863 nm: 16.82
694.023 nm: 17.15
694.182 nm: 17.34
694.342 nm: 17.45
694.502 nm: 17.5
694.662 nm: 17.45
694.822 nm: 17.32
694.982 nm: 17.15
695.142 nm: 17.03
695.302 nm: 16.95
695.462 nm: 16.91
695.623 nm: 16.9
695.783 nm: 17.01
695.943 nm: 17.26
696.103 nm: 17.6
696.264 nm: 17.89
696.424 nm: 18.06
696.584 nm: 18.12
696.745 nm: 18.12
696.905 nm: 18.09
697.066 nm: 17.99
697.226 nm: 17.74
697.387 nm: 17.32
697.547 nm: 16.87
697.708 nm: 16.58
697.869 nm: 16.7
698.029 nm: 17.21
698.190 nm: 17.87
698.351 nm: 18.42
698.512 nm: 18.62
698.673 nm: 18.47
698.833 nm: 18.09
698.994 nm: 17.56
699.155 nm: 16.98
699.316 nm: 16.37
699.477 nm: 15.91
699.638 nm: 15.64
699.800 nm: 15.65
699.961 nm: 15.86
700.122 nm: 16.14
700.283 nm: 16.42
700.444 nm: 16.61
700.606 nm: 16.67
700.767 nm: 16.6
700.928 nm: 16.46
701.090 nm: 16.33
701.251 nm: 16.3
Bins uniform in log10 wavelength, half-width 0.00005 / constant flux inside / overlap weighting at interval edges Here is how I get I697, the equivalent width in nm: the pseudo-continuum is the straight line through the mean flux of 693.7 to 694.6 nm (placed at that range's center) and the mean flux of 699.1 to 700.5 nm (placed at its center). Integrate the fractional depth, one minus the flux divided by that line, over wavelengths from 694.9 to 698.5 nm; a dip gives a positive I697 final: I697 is -0.16 nm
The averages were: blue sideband 17.2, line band 17.5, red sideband 16.2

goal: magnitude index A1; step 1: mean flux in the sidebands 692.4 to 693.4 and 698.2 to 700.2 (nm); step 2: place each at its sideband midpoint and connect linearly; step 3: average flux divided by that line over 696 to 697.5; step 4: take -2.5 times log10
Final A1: -0.07 mag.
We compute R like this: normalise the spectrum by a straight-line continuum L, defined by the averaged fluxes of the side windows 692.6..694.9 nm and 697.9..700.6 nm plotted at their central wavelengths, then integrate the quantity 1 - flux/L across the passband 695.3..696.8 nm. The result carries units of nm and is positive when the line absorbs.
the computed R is -0.06 nm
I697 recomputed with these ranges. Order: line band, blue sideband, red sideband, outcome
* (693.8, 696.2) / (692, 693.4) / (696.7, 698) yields -0.048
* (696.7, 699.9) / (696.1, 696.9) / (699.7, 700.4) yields -0.054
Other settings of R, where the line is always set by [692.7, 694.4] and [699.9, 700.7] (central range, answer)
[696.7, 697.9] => -0.076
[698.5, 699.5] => -0.065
